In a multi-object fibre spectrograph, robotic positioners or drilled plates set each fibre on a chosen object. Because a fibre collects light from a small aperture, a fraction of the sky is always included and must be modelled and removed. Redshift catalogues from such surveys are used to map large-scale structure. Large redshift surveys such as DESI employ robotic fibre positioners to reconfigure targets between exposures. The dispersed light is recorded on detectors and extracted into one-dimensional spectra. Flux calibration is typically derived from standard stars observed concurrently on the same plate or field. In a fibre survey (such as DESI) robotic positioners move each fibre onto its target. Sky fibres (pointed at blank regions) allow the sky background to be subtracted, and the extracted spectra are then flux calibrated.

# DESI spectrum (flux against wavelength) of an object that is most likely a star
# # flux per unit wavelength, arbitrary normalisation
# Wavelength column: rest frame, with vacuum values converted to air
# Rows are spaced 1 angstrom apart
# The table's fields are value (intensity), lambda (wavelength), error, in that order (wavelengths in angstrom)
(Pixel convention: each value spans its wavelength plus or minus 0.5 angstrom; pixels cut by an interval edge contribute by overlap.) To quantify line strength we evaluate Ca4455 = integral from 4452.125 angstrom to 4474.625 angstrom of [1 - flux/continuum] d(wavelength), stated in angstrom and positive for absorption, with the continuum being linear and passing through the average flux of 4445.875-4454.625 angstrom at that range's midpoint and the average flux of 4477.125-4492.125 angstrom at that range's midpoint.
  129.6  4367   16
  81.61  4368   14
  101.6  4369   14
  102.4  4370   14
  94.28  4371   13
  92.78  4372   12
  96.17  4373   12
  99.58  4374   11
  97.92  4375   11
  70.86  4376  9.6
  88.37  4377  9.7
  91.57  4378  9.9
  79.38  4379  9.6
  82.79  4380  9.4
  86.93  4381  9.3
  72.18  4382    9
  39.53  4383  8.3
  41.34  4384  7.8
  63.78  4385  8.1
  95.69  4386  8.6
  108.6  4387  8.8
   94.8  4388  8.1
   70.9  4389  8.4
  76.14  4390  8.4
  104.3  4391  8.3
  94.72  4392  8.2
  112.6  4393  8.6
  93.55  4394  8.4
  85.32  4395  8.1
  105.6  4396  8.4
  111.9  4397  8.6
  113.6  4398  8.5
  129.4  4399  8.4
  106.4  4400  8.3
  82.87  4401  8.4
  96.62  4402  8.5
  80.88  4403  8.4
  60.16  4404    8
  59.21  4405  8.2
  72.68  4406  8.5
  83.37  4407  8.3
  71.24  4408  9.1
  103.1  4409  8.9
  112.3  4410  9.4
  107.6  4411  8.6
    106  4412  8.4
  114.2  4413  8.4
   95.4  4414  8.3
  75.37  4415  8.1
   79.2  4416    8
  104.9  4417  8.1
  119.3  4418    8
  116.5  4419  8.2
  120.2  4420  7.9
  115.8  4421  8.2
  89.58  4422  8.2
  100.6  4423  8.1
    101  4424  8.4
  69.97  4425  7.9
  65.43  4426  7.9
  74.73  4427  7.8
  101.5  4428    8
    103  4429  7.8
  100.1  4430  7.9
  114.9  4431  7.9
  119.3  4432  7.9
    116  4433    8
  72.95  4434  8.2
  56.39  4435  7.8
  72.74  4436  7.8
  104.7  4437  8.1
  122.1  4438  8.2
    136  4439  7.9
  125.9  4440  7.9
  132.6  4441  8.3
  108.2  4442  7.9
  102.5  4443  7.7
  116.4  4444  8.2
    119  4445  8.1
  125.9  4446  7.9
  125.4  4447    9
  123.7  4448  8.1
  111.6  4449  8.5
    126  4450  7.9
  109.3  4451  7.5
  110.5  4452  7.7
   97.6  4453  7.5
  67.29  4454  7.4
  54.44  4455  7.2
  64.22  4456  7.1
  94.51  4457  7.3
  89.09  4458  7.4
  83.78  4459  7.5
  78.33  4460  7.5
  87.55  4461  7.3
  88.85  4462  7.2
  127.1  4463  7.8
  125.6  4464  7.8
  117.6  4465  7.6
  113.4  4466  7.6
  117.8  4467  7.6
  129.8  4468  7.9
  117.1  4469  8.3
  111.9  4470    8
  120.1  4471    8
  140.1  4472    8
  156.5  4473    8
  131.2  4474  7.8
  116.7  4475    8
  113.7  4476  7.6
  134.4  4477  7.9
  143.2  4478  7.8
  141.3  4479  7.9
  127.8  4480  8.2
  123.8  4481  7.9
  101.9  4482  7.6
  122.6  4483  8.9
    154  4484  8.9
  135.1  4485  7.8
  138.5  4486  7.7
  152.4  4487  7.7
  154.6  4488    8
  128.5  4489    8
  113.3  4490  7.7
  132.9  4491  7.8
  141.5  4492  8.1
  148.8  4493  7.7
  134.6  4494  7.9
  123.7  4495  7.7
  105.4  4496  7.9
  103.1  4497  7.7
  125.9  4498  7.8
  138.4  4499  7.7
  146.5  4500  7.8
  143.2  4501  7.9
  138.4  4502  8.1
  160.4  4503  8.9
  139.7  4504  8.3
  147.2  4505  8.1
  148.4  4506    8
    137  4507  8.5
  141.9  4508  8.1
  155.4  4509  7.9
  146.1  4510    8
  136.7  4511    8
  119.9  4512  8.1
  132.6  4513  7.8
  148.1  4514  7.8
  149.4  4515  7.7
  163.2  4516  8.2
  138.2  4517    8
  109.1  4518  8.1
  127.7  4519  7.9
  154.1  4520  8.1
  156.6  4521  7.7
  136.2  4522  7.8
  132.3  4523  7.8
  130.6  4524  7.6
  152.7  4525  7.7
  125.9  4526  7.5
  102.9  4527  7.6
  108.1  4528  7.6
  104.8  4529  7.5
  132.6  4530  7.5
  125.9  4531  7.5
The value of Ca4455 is 2.7 angstrom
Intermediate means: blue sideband 109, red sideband 134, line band 105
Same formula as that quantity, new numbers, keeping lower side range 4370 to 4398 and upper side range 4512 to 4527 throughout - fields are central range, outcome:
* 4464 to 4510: -2.5 angstrom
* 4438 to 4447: -1.0 angstrom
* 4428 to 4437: 0.9 angstrom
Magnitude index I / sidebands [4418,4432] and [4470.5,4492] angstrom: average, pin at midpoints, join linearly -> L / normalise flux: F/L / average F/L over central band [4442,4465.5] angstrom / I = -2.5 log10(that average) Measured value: 0.14 mag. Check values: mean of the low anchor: 99.5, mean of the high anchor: 133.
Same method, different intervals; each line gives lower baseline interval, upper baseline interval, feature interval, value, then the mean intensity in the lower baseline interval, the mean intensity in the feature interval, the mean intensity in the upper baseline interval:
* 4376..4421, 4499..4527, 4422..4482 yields 0.06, 91.2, 108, 141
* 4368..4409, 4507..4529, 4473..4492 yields -0.08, 87.9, 132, 136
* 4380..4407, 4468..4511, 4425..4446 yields 0.05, 86.8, 103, 134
